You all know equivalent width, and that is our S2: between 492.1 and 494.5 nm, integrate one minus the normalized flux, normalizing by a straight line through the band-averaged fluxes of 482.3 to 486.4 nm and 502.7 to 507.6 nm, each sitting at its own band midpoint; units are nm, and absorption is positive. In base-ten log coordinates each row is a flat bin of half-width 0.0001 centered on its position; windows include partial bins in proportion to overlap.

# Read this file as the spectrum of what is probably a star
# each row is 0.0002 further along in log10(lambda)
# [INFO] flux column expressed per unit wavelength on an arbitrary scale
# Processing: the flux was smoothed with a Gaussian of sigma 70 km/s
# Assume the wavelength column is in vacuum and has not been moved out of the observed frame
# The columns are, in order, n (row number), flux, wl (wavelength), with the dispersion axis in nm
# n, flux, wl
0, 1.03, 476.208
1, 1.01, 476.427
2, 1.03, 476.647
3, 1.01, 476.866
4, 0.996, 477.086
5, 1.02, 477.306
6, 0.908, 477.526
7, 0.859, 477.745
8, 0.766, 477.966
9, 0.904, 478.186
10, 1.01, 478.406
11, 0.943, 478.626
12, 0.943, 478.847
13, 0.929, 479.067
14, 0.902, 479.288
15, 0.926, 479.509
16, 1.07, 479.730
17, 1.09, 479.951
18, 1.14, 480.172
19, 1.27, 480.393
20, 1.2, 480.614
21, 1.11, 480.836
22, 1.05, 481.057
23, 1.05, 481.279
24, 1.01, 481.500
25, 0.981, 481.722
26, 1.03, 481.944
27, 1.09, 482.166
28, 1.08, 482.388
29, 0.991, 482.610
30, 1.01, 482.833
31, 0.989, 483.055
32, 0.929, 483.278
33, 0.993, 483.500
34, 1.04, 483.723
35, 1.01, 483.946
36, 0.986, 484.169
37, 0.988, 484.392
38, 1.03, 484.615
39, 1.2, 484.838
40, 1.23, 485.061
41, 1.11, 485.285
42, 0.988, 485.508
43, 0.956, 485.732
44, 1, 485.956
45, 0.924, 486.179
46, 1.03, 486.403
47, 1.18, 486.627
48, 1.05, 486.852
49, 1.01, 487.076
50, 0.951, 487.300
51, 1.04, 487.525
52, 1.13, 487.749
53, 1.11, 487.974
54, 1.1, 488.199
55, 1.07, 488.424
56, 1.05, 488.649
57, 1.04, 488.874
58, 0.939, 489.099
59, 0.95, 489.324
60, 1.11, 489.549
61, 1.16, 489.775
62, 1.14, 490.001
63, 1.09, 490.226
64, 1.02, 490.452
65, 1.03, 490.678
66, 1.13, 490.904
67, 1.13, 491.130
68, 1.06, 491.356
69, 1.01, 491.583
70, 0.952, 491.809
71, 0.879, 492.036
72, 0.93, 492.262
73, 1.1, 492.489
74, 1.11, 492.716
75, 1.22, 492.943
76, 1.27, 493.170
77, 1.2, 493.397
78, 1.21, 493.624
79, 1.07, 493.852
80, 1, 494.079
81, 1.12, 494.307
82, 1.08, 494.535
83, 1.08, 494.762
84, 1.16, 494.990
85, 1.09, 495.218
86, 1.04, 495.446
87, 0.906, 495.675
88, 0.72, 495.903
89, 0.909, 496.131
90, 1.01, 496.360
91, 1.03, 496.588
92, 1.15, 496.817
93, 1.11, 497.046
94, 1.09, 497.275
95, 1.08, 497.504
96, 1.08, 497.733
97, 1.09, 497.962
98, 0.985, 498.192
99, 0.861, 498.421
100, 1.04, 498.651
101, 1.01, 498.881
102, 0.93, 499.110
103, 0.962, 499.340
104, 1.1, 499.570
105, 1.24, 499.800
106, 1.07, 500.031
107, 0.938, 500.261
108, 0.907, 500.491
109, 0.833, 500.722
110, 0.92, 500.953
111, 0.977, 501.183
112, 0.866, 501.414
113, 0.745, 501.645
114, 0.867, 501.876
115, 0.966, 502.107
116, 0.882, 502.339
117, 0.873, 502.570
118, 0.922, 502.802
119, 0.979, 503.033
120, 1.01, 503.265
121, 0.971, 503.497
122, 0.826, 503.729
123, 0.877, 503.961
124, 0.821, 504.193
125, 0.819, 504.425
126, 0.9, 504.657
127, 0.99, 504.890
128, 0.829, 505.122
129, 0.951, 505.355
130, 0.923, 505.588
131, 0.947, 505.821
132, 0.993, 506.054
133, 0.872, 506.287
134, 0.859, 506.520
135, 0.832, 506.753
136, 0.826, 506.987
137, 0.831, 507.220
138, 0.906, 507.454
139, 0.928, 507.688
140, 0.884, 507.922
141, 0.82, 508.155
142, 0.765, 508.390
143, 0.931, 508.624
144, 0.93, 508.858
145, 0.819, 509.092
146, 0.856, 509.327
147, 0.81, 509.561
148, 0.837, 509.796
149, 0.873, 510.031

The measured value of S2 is -0.36 nm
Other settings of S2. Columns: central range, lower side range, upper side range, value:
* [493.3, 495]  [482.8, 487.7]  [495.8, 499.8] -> -0.151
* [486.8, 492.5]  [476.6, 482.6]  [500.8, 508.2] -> -0.473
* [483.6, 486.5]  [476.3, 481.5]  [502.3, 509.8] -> -0.173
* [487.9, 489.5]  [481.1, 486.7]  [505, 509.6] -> -0.060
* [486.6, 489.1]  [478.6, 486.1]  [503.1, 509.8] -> -0.136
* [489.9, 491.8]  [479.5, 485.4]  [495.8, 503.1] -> -0.095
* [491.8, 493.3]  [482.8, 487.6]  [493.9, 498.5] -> -0.065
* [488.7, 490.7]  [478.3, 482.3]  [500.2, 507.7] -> -0.144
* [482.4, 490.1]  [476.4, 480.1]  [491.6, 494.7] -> -0.112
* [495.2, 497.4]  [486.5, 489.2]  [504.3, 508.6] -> -0.057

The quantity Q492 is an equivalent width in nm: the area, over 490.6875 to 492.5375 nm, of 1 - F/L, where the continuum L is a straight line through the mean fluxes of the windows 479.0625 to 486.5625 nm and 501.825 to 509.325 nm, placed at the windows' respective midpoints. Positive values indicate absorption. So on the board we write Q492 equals -0.07 nm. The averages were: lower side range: 1.04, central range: 1.02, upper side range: 0.892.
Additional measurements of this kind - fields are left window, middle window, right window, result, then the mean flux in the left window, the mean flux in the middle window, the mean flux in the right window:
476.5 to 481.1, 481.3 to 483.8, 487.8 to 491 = 0.029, 1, 1.01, 1.07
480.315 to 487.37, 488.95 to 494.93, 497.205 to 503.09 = -0.417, 1.05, 1.08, 0.969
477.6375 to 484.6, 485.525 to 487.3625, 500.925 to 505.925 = -0.054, 1.01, 1.01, 0.902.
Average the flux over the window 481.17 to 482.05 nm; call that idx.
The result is 1.02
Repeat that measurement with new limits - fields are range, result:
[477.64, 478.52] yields 0.885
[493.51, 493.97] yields 1.14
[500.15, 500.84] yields 0.892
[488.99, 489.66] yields 1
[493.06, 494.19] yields 1.15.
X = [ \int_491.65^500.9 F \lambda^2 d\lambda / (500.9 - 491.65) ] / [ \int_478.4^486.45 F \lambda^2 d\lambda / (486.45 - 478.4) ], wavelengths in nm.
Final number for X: 1.06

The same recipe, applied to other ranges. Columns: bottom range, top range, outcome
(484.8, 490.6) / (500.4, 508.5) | 0.90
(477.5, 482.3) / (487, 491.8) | 1.09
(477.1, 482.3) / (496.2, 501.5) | 1.08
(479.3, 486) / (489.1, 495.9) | 1.06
